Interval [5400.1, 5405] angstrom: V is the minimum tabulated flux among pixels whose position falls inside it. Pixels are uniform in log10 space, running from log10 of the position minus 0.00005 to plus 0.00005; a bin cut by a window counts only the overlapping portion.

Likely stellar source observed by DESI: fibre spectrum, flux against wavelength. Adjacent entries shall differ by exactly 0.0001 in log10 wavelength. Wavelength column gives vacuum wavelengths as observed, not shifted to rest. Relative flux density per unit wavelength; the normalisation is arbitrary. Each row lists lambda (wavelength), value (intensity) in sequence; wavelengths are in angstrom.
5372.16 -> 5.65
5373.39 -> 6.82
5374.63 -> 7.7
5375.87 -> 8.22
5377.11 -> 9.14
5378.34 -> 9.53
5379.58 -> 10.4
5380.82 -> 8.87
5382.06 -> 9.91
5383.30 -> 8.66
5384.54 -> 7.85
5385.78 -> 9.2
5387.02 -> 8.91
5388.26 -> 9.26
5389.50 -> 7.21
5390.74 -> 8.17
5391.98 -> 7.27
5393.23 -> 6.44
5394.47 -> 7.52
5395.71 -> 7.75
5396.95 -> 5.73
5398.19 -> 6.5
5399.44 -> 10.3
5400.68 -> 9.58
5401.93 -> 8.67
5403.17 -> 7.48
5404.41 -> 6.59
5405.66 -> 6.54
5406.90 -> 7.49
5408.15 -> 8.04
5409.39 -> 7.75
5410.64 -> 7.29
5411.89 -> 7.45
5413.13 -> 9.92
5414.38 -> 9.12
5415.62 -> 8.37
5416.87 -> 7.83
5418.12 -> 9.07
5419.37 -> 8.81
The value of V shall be 6.59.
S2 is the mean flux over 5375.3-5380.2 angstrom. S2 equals 9.34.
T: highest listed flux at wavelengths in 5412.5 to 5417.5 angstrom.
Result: 9.92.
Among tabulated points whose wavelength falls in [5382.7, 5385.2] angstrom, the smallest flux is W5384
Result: 7.85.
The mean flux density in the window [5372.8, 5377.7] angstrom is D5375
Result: 7.96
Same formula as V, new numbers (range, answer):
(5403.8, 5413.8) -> 6.54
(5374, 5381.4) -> 7.7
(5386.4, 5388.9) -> 8.91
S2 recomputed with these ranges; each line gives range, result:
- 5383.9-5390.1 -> 8.49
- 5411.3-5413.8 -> 8.72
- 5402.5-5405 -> 7.1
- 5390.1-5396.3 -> 7.43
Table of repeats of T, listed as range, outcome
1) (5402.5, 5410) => 8.04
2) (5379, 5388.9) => 10.4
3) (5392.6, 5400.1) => 10.3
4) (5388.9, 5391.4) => 8.17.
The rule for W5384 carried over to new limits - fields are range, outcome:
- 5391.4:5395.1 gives 6.44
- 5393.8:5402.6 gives 5.73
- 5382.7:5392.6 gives 7.21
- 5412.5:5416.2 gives 8.37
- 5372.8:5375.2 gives 6.82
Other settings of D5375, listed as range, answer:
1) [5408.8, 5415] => 8.31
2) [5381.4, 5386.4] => 8.9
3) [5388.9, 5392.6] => 7.56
